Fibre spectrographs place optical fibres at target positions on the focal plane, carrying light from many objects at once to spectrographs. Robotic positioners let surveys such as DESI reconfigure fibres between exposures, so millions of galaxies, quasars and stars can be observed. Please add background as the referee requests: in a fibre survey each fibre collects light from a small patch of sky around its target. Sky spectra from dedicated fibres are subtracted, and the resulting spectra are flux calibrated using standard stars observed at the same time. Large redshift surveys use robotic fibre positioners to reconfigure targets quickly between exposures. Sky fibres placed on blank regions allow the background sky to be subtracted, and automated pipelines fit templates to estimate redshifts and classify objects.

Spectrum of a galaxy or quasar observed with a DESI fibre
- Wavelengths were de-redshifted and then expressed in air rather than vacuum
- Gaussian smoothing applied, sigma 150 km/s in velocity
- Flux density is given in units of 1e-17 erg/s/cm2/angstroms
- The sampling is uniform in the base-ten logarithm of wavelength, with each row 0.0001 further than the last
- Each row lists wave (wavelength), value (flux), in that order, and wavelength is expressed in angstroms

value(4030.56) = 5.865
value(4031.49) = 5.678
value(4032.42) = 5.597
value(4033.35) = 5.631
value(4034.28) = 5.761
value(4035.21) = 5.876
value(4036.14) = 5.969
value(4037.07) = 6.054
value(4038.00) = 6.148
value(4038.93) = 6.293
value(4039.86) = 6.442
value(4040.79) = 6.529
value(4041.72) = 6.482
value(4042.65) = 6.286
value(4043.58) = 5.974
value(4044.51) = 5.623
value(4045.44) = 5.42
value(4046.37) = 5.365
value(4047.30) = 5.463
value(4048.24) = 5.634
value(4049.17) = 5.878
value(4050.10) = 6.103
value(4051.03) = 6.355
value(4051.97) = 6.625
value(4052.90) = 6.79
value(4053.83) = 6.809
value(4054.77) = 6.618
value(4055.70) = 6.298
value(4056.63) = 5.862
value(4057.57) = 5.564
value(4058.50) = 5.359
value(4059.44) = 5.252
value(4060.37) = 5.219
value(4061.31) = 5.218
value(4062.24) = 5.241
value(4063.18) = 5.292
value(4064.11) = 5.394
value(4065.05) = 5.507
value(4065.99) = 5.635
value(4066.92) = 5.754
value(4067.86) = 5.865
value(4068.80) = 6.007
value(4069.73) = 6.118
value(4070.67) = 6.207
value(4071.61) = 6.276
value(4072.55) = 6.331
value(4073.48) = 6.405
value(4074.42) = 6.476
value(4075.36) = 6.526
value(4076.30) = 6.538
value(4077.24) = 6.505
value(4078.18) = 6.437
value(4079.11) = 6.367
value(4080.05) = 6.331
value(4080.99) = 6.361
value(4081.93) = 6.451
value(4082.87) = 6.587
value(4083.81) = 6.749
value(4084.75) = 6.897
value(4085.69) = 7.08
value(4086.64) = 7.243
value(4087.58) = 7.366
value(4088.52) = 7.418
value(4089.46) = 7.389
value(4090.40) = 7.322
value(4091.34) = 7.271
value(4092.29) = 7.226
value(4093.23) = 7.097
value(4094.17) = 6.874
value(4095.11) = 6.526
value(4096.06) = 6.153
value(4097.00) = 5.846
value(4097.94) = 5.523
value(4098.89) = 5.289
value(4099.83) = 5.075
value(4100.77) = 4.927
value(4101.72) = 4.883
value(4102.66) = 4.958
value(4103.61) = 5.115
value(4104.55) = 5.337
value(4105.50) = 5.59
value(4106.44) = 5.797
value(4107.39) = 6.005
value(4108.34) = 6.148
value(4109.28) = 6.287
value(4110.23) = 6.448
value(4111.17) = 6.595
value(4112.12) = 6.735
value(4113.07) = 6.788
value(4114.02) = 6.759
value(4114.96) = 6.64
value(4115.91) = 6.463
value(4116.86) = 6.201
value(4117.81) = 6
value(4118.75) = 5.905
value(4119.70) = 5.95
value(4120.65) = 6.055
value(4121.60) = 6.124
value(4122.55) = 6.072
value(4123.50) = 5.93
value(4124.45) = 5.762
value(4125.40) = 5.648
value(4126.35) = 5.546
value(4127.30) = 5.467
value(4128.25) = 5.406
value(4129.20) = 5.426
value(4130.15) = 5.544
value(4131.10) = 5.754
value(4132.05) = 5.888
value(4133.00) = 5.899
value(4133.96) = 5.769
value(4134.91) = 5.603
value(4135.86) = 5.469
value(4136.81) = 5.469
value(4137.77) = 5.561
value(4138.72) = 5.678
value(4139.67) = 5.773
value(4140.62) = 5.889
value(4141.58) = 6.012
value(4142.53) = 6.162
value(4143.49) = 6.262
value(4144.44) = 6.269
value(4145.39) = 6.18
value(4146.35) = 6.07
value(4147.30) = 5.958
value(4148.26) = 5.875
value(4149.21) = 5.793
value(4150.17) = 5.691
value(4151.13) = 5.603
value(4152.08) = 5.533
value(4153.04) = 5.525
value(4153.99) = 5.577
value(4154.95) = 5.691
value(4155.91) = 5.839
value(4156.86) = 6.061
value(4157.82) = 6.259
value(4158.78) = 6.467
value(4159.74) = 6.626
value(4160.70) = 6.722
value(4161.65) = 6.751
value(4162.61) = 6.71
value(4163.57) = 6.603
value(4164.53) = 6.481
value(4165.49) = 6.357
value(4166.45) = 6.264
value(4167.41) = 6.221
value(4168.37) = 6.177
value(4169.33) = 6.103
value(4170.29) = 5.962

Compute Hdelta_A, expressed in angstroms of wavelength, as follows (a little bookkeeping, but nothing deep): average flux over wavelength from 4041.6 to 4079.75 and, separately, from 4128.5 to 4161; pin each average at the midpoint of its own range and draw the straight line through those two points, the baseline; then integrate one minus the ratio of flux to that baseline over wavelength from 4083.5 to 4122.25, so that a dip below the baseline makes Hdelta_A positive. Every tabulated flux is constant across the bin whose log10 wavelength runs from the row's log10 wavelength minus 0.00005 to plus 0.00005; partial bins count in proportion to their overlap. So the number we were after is -2.4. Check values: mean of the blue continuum 5.98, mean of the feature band 6.29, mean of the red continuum 5.87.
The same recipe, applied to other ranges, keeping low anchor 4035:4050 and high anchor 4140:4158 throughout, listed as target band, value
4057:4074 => 0.71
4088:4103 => -0.79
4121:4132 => 0.38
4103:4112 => -0.02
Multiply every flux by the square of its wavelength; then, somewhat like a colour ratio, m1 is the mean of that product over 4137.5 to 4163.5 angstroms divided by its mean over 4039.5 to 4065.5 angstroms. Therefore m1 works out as 1.08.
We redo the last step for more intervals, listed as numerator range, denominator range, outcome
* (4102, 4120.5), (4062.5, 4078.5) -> 1.02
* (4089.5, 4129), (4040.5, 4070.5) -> 1.06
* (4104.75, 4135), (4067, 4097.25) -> 0.92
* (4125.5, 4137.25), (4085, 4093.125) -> 0.79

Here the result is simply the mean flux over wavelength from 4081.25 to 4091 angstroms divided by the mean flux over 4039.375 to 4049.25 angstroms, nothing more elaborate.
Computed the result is 1.19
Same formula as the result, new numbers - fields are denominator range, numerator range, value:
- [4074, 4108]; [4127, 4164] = 0.94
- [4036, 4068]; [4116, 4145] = 0.99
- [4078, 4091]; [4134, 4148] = 0.86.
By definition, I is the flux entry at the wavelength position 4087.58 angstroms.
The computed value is 7.366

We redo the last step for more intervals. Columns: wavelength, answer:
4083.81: 6.749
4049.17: 5.878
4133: 5.899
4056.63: 5.862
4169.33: 6.103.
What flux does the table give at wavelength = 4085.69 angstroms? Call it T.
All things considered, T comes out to 7.08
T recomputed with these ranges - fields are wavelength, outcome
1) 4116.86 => 6.201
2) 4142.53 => 6.162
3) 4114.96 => 6.64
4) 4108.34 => 6.148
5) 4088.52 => 7.418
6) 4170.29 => 5.962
